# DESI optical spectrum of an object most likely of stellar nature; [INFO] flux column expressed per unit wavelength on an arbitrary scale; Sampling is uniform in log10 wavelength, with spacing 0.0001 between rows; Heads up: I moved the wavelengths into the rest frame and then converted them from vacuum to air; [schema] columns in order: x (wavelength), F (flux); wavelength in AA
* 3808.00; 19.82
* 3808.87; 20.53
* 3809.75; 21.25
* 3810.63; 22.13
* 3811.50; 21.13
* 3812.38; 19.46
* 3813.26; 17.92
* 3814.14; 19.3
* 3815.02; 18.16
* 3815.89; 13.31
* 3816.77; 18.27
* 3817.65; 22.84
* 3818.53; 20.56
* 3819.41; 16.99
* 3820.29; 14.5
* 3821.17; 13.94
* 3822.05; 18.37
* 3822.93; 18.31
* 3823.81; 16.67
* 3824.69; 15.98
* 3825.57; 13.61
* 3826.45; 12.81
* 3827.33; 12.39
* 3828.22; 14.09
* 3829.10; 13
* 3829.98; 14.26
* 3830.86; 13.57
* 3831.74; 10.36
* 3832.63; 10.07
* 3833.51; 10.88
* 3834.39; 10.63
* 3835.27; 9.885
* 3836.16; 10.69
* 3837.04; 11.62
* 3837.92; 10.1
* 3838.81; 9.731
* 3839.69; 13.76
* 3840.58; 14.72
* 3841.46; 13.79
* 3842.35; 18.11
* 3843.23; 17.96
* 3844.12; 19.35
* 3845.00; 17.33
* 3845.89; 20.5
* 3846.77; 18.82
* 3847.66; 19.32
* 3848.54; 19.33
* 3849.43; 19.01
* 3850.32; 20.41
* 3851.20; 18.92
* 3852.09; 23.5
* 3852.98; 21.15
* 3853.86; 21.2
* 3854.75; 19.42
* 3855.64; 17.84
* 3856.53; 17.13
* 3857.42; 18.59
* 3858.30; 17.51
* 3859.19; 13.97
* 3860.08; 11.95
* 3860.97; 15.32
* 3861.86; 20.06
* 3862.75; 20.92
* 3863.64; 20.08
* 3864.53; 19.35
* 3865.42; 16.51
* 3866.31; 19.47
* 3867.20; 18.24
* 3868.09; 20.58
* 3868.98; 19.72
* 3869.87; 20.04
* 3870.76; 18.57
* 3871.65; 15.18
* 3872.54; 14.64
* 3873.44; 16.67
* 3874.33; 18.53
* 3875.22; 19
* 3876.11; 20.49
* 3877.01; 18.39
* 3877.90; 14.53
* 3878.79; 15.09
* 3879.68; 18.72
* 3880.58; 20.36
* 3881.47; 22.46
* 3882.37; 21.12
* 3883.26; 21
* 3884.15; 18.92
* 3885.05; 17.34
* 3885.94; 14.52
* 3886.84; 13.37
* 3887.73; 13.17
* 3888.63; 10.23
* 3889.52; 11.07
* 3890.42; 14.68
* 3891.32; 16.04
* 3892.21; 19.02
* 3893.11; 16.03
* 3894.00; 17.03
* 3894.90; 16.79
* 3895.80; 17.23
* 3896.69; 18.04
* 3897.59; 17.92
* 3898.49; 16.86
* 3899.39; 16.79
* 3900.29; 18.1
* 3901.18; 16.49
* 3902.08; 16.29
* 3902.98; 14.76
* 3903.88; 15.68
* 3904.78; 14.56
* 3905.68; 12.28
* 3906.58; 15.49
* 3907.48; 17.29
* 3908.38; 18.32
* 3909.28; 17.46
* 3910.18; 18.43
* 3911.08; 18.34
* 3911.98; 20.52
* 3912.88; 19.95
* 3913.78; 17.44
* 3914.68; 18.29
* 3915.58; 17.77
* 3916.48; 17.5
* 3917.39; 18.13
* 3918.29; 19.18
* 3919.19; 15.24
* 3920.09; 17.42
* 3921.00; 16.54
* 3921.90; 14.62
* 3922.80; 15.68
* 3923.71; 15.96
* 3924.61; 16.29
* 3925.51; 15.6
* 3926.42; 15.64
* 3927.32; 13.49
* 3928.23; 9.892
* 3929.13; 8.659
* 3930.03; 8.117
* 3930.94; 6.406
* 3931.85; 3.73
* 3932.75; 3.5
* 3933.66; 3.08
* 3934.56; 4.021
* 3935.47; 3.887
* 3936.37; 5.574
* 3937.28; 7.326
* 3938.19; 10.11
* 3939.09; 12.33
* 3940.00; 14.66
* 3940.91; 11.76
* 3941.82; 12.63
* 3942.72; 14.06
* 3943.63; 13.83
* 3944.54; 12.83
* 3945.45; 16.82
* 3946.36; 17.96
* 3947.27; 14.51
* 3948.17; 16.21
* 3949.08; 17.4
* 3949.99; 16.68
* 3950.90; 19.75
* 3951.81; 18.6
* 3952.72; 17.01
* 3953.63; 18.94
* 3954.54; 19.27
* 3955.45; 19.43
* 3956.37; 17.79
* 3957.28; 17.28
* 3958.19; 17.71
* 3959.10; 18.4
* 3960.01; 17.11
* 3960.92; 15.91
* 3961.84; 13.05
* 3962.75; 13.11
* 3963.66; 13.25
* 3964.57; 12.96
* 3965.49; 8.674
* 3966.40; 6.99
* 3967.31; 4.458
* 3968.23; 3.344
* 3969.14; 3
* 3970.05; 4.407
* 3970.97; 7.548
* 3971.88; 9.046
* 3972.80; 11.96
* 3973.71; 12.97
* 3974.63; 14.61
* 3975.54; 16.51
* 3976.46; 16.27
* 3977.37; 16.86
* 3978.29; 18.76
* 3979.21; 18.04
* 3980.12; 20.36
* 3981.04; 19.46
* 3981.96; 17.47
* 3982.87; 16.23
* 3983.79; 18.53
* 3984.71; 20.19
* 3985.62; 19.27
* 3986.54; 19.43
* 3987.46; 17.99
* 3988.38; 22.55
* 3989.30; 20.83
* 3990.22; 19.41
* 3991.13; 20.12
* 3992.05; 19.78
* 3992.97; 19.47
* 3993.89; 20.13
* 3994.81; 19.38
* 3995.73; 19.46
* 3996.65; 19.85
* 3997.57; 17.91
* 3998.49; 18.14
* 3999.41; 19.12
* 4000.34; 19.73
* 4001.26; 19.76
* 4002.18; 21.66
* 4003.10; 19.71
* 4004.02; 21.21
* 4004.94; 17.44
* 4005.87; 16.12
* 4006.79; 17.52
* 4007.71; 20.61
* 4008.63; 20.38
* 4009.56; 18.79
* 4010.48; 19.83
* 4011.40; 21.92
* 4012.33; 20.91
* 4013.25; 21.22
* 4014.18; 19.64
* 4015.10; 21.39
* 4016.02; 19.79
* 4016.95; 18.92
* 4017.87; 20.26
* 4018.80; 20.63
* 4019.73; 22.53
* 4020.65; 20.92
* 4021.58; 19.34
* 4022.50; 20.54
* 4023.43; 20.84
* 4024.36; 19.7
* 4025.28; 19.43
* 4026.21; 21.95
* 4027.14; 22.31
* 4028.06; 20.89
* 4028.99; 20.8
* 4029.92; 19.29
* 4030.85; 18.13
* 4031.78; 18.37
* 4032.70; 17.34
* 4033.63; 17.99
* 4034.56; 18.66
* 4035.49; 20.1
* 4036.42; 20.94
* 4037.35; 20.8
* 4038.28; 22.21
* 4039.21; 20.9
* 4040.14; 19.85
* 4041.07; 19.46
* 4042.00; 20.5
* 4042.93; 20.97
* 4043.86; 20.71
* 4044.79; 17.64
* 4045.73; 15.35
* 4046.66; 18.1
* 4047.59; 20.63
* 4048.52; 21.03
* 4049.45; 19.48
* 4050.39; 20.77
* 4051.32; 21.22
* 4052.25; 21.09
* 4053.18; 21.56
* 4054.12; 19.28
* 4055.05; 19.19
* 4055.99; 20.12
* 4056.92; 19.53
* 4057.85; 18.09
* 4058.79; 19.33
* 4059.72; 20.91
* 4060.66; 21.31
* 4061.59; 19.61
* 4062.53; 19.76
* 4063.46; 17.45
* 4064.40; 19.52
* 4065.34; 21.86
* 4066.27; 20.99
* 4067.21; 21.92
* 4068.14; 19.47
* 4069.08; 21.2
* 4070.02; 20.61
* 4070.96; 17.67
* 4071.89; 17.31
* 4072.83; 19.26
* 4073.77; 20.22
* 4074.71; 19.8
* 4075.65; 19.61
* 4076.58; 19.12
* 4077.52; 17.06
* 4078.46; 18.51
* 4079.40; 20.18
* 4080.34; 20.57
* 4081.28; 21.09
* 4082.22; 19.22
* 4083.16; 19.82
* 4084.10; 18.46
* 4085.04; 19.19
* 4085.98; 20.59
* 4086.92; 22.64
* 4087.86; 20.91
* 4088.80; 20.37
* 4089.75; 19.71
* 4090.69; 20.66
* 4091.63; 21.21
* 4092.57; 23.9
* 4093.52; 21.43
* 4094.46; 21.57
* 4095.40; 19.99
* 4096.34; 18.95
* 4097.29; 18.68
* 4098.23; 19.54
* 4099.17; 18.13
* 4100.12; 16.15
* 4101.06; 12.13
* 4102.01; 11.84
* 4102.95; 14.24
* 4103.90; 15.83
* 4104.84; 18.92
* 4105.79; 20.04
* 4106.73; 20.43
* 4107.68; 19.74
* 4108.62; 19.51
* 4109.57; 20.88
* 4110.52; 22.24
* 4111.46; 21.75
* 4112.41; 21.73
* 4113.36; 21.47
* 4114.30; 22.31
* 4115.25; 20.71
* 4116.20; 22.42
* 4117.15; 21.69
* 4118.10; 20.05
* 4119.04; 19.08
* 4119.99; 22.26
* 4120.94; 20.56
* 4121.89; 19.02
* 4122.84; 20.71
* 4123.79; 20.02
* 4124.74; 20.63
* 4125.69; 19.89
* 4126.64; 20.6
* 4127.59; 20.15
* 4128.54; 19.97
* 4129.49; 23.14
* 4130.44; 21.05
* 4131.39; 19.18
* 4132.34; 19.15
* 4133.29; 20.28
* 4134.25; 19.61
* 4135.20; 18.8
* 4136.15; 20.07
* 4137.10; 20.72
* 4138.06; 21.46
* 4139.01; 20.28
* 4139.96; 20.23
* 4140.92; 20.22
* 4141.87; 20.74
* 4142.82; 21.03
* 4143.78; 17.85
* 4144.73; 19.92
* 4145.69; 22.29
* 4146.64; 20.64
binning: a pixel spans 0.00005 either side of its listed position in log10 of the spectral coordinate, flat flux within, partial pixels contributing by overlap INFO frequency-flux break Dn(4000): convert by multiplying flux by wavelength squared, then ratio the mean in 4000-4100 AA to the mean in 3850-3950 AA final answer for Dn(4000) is 1.36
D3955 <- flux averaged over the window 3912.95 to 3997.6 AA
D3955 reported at 14.7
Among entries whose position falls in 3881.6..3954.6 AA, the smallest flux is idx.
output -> 3.08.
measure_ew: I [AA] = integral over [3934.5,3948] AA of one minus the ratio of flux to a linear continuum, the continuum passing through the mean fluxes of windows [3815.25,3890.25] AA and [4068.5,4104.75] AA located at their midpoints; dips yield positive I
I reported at 4.43 AA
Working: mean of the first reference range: 16.6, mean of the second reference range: 19.1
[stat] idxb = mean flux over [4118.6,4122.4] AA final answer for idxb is 20.2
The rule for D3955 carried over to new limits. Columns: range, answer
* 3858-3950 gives 15.5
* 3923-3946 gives 10.5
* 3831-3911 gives 16.8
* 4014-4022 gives 20.4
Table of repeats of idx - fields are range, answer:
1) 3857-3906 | 10.23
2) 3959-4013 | 3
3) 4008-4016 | 18.79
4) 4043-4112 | 11.84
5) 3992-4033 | 16.12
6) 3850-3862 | 11.95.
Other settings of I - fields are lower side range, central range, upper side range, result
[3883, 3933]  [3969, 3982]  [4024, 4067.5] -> 2.74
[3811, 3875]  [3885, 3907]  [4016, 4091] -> 2.45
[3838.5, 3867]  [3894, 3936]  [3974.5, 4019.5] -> 8.84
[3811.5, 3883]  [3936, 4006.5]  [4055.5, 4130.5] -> 9.85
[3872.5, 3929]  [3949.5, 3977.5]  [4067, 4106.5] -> 6.27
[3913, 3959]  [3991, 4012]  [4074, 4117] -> -4.06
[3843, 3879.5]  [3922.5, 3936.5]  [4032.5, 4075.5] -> 7.07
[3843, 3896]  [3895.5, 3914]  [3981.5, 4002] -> 1.27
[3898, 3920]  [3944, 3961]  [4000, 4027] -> 0.95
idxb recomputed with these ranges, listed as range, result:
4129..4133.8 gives 20.5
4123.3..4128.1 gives 20.3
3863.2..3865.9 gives 18.7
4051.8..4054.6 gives 20.6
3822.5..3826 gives 16.2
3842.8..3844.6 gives 18.6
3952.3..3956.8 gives 18.5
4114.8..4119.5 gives 20.8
